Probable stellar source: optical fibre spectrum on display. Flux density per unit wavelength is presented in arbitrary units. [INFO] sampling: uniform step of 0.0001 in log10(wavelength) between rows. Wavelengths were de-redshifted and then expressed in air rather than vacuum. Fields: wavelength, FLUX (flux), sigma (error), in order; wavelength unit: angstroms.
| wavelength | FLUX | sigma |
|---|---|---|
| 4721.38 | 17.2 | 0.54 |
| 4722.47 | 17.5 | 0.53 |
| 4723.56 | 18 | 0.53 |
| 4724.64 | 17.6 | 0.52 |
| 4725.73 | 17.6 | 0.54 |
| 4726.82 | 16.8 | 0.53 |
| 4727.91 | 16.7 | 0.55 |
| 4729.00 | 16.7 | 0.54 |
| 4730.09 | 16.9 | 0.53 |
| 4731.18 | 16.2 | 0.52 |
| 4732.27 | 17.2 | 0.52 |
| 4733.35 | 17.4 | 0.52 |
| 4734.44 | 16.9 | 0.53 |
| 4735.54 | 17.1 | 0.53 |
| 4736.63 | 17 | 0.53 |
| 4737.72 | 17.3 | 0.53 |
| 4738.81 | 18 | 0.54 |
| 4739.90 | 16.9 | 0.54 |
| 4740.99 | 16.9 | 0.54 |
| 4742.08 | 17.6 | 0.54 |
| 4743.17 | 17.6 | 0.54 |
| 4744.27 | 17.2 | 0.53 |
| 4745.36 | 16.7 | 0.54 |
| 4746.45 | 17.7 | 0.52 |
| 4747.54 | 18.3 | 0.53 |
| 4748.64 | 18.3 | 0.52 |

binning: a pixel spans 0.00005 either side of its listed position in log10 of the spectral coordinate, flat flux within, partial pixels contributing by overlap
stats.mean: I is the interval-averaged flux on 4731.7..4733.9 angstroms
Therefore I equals 17.4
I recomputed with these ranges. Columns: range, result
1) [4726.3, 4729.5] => 16.7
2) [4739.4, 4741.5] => 16.9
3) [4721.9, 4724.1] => 17.7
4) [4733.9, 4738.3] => 17.1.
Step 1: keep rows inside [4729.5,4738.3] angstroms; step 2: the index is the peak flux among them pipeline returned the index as 17.4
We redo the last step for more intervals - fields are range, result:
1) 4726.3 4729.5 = 16.8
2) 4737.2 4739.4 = 18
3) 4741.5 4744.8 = 17.6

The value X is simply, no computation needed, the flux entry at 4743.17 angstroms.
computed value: 17.6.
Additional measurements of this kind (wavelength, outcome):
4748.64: 18.3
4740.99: 16.9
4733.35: 17.4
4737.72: 17.3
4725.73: 17.6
